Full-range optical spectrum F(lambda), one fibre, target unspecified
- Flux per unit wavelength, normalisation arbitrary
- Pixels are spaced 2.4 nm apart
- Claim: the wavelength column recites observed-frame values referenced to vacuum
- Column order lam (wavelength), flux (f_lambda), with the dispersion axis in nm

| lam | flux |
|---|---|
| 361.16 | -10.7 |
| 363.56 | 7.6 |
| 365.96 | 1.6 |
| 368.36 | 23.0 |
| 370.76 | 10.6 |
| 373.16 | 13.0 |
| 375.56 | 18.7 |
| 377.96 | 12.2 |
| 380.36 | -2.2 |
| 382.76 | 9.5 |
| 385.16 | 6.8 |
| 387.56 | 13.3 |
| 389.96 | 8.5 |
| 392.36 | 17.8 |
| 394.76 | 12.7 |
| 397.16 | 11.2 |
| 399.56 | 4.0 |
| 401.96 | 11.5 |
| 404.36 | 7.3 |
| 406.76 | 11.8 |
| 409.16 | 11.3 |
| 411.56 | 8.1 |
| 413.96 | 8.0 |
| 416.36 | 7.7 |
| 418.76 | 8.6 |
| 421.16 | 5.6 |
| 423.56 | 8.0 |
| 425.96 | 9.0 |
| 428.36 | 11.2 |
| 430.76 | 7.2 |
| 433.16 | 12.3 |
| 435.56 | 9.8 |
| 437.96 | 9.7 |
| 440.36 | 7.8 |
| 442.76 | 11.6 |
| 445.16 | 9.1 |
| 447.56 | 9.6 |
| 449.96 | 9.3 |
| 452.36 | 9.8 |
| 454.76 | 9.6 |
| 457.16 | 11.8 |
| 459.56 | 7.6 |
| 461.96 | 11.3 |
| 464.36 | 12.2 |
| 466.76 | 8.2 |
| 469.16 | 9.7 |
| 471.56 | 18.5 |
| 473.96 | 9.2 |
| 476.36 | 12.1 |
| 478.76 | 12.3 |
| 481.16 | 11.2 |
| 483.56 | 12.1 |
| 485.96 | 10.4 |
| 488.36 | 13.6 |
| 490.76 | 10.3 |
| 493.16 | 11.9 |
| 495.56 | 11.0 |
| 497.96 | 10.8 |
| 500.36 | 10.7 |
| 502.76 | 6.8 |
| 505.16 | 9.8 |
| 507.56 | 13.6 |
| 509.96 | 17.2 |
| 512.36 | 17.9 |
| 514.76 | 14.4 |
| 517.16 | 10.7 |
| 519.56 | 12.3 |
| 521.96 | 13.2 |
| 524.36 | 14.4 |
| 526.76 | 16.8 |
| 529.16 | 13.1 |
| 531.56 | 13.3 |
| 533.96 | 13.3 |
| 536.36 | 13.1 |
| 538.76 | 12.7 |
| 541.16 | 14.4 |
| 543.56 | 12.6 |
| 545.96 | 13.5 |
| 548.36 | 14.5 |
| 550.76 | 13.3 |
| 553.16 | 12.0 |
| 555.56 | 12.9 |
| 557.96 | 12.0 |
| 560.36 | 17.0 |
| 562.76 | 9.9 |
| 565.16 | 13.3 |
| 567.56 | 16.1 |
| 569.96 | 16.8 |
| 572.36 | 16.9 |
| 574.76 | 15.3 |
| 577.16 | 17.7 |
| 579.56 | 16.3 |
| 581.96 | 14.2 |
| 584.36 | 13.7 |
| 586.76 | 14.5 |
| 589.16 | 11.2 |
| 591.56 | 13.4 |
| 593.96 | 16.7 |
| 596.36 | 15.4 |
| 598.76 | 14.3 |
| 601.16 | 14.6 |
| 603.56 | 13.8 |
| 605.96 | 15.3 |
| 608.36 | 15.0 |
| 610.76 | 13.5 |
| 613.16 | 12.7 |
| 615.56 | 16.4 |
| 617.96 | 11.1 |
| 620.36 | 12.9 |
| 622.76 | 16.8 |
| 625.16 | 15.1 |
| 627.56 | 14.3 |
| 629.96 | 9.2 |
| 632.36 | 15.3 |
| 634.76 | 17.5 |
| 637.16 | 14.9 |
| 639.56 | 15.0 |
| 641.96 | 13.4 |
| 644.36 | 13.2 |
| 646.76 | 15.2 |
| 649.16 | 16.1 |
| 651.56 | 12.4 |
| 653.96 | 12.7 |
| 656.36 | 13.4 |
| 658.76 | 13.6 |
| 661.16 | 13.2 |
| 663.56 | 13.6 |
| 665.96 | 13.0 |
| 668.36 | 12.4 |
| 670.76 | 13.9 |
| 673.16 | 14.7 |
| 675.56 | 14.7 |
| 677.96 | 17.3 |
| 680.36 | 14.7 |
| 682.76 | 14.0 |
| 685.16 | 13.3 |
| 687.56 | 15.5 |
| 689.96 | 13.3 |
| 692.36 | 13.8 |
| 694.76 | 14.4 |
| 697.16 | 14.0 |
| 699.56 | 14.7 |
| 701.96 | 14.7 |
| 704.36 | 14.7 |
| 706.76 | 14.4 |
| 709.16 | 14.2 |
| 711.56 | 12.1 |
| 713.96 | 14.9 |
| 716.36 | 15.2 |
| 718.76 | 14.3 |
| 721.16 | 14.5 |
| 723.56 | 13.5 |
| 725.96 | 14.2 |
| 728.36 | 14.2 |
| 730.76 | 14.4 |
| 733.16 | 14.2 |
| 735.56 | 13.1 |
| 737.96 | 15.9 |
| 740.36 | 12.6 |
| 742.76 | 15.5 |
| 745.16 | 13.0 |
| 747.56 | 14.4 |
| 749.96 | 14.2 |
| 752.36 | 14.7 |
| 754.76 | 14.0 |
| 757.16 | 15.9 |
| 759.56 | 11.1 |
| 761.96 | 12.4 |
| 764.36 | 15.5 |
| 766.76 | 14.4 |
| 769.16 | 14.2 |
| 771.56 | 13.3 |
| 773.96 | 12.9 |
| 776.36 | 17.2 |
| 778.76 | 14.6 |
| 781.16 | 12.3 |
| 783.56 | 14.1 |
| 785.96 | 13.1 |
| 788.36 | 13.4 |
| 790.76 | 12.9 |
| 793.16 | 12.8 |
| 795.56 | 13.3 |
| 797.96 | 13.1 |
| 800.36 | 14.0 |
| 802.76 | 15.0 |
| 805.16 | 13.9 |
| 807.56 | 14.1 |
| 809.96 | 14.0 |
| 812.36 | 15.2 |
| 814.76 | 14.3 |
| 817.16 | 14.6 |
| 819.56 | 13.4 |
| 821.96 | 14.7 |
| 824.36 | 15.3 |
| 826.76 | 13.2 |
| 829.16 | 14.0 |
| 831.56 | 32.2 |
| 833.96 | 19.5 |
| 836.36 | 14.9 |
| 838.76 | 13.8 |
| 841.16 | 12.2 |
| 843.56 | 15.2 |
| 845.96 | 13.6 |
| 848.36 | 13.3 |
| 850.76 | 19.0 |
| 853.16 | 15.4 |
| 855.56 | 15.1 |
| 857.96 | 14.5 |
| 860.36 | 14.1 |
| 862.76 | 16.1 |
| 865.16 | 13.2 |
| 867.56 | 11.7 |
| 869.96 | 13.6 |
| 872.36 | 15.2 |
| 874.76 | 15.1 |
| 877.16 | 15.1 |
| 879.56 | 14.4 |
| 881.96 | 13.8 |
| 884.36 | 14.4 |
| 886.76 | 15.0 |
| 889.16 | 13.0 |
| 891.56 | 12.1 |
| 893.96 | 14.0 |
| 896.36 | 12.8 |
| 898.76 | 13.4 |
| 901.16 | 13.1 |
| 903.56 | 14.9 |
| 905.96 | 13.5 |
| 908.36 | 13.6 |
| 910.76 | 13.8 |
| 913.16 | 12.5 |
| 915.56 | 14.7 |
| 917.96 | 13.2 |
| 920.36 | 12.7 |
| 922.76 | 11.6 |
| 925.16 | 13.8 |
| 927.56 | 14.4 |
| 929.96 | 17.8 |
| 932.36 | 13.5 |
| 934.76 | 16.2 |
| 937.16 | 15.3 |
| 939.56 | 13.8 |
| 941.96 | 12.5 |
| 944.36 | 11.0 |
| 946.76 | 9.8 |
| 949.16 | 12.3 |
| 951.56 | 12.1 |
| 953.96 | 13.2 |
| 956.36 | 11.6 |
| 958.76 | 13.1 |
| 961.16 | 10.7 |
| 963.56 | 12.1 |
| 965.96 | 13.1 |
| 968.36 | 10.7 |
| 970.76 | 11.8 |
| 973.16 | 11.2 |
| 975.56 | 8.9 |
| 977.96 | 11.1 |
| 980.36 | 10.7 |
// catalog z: 0.27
